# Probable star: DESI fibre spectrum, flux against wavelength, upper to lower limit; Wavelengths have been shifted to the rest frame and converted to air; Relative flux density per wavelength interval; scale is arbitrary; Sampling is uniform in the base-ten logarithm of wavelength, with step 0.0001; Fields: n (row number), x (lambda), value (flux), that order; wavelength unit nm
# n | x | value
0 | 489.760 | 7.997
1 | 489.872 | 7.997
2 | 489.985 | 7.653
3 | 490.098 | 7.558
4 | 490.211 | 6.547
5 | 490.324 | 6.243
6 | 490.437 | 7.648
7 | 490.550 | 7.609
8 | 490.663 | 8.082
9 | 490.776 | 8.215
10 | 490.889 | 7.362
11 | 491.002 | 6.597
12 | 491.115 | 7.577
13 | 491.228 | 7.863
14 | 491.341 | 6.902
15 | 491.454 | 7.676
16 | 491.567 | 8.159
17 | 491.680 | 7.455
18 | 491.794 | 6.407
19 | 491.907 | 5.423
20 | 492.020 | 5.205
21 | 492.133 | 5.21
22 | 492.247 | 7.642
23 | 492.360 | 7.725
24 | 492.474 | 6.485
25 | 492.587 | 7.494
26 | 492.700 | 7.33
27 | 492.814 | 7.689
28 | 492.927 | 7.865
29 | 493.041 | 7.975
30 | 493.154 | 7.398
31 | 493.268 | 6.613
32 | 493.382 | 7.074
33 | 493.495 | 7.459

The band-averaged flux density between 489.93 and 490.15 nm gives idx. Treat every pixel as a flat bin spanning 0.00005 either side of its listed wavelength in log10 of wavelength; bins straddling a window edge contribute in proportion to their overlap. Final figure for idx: 7.6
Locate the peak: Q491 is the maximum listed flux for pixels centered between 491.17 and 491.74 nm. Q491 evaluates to 8.159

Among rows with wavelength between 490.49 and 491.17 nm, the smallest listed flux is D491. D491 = 6.597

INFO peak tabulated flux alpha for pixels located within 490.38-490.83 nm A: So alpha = 8.215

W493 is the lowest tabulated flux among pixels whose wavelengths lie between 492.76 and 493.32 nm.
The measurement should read 6.613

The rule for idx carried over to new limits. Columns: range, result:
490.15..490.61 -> 7.02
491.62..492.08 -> 6.13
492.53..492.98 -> 7.6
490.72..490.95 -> 7.77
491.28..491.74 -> 7.54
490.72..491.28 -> 7.52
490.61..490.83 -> 8.15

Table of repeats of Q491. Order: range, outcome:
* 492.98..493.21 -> 7.975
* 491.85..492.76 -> 7.725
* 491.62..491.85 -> 7.455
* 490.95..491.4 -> 7.863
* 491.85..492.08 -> 5.423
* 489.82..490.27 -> 7.997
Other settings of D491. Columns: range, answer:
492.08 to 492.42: 5.21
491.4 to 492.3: 5.205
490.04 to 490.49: 6.243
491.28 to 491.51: 6.902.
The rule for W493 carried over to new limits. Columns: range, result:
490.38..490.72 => 7.609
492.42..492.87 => 6.485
